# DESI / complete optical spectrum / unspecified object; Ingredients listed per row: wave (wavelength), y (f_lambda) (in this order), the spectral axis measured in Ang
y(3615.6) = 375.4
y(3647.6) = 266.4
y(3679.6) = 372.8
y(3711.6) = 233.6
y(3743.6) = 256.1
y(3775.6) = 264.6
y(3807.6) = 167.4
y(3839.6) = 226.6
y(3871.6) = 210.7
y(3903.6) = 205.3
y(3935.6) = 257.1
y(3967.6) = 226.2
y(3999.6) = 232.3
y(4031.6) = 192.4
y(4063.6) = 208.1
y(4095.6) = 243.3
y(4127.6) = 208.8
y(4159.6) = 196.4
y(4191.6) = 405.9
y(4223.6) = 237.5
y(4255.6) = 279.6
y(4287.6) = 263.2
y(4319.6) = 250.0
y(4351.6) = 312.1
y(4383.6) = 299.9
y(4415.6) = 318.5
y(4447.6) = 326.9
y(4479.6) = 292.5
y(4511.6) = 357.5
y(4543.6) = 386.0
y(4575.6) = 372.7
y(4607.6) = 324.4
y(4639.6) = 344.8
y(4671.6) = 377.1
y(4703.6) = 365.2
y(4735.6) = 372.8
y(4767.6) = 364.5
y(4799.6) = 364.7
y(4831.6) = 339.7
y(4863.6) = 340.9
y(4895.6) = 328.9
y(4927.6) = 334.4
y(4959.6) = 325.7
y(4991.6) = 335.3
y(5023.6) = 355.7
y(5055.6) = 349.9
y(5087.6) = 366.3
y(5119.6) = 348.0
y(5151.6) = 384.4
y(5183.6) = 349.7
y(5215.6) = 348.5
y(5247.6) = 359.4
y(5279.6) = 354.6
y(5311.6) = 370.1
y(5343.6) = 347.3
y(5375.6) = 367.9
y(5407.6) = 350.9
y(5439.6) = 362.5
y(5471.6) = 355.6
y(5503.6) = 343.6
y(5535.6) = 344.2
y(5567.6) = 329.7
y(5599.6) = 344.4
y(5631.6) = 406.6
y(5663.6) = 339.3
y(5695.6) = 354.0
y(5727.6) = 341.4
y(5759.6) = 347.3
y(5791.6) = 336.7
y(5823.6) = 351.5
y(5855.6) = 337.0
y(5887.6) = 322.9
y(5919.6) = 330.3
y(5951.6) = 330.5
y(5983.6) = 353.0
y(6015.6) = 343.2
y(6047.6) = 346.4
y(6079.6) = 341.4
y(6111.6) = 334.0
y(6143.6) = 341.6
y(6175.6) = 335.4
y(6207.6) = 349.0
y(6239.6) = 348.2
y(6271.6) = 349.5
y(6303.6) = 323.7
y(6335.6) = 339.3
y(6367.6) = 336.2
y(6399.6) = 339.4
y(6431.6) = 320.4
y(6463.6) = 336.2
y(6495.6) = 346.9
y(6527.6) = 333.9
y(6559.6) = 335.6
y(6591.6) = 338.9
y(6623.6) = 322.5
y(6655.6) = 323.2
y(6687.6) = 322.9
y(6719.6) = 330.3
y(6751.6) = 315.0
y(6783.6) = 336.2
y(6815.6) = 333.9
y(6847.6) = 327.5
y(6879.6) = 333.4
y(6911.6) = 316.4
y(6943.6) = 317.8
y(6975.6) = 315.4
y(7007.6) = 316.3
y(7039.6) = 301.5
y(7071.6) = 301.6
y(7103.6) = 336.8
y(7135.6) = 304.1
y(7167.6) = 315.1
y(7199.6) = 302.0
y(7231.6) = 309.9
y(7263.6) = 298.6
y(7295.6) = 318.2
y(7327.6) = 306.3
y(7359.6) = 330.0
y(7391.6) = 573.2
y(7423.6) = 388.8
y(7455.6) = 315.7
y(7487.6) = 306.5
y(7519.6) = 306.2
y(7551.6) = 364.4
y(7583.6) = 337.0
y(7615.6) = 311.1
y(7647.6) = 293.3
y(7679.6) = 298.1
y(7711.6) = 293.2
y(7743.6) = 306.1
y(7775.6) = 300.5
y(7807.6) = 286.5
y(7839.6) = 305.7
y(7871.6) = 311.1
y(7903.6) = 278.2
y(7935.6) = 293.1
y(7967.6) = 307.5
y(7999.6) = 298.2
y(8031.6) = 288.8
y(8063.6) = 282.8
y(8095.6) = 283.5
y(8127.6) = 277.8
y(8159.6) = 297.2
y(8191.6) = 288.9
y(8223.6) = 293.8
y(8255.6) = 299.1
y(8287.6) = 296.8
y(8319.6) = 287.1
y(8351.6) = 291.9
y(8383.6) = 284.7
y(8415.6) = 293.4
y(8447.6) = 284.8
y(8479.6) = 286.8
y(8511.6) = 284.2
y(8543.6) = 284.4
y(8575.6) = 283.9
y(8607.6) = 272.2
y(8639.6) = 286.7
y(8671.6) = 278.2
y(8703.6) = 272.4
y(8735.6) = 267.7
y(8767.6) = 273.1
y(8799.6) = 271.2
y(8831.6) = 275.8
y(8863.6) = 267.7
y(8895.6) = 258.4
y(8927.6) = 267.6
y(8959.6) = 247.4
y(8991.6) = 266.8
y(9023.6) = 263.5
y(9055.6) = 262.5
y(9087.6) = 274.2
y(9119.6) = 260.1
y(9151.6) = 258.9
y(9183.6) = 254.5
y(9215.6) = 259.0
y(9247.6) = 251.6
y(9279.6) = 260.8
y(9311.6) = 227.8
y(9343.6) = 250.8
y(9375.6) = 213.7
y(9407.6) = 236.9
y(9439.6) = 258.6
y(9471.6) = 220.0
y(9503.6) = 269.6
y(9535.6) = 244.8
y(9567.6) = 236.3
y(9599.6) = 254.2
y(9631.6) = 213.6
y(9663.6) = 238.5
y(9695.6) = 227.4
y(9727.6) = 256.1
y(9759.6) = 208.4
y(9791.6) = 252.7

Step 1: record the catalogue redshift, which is 0.13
